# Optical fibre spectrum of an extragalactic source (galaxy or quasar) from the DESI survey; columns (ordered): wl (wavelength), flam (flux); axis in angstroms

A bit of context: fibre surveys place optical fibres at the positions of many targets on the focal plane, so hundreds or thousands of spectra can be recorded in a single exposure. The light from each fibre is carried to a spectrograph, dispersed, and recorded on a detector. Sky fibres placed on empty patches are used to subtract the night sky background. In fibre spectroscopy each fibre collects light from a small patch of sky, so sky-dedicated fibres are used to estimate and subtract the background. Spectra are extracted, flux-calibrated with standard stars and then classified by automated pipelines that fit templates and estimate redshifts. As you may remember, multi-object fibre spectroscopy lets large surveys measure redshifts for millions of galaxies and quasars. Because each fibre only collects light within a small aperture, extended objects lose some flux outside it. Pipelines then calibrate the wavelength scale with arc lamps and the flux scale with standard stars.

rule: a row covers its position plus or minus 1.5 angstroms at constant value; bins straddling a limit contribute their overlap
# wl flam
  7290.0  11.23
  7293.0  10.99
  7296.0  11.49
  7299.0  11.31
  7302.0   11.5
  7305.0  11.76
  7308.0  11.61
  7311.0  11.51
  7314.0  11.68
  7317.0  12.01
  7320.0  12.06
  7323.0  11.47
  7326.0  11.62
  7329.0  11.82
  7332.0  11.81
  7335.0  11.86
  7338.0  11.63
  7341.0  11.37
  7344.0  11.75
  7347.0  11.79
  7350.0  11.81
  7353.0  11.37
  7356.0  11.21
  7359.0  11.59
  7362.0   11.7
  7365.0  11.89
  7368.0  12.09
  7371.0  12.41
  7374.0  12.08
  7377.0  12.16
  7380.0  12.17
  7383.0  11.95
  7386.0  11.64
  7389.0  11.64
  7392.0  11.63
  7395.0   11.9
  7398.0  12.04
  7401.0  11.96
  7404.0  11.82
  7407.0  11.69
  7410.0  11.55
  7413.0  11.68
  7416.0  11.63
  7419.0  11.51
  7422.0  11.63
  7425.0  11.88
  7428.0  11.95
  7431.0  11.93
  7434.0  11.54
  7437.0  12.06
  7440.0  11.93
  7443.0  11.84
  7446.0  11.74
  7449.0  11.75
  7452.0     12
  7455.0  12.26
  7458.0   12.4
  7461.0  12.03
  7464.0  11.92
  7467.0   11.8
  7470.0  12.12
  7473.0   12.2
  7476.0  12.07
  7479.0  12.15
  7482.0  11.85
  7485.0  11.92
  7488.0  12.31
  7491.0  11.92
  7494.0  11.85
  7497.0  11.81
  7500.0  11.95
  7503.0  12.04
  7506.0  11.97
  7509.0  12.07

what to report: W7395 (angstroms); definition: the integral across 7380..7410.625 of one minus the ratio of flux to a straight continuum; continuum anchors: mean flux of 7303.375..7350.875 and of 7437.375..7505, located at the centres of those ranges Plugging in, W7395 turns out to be 0.1 angstroms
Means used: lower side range 11.7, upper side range 12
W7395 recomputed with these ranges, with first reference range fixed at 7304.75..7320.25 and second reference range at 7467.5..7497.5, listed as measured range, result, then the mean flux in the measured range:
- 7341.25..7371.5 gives 0.2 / 11.7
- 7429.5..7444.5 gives 0.1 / 11.9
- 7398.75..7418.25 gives 0.3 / 11.7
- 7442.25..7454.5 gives 0.1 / 11.9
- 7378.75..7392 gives 0.1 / 11.8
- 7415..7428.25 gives 0.2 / 11.7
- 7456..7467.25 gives -0.1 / 12.1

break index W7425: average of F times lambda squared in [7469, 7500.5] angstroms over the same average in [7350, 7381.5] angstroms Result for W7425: 1.0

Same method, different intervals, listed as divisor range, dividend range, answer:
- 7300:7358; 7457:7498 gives 1.07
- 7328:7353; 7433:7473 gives 1.05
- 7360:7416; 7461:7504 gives 1.04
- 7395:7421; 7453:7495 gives 1.05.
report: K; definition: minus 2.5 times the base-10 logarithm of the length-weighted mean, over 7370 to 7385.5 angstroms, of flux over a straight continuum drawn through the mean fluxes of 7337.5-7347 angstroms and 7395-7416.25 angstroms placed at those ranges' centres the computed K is -0.037 mag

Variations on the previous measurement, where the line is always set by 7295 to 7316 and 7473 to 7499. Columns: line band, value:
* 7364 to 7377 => -0.04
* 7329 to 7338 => -0.02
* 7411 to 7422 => 0.02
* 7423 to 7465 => 0.00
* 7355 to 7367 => 0.01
